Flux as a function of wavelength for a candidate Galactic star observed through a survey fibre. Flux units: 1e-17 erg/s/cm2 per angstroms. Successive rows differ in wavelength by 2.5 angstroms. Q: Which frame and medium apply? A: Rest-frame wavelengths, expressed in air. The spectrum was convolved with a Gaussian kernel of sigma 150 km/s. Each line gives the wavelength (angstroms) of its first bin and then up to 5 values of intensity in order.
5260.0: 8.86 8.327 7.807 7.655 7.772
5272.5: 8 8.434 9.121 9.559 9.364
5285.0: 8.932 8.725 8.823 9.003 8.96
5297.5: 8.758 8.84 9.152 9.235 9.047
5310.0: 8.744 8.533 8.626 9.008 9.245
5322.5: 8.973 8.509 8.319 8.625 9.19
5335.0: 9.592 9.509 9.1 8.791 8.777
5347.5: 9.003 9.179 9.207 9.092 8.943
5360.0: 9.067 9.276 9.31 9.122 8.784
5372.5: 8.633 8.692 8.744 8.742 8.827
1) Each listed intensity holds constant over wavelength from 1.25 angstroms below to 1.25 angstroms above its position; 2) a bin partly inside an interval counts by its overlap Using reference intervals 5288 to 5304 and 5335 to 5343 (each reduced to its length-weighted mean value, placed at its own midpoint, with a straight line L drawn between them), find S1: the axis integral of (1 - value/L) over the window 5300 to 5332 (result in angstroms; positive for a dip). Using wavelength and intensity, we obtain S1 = 0.8 angstroms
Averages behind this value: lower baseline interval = 8.92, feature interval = 8.84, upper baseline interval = 9.24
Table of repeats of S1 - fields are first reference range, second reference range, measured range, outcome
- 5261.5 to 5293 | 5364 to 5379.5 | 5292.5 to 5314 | -0.6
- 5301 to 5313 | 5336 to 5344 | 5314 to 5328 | 0.4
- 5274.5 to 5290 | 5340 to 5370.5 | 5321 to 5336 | 0.3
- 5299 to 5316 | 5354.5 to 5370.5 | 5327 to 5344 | -0.1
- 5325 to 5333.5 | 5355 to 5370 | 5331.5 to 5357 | -0.8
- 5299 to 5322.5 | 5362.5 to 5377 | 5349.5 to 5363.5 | -0.3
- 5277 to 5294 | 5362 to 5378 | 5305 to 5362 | 0.1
